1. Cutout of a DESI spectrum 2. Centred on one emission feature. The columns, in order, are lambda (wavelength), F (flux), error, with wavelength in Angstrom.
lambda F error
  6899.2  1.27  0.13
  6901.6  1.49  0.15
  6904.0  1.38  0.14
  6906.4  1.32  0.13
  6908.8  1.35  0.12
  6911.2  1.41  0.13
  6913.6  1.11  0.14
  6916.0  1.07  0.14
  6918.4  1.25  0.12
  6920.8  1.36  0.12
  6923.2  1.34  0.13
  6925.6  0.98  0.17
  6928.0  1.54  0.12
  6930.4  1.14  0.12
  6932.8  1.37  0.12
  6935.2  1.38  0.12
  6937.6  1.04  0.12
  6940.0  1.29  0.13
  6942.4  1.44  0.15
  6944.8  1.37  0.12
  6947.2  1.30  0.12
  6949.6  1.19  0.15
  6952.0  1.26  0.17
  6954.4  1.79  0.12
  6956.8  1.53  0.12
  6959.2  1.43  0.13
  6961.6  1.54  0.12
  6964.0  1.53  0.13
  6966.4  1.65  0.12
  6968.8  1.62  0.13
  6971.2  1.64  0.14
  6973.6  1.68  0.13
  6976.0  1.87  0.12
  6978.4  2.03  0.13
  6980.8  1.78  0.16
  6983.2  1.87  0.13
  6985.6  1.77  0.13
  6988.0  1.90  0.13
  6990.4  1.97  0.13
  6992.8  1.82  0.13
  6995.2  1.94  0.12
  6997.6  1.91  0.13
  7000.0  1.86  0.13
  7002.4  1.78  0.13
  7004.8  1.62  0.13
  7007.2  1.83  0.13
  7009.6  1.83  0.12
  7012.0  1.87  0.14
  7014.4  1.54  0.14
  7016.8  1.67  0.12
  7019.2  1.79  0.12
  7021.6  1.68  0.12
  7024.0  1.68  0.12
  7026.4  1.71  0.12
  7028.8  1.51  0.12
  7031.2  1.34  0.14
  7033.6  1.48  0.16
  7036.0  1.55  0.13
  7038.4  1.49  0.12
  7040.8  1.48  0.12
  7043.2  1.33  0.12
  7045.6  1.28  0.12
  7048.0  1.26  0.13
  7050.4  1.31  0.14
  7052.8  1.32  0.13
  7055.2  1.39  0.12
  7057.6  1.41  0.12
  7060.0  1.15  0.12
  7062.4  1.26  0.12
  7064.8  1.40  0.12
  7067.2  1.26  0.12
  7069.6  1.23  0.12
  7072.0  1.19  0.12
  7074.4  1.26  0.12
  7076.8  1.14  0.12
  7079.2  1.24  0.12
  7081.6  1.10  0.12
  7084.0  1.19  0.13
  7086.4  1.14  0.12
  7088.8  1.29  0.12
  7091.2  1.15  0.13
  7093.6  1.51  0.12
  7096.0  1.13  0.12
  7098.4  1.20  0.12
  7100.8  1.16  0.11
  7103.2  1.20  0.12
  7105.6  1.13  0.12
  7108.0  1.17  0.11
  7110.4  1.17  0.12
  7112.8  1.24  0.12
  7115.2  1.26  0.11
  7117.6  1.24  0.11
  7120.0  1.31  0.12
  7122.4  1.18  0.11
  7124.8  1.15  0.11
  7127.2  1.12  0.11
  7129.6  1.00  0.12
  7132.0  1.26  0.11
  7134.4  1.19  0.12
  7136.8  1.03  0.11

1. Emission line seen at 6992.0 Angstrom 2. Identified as Mg II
